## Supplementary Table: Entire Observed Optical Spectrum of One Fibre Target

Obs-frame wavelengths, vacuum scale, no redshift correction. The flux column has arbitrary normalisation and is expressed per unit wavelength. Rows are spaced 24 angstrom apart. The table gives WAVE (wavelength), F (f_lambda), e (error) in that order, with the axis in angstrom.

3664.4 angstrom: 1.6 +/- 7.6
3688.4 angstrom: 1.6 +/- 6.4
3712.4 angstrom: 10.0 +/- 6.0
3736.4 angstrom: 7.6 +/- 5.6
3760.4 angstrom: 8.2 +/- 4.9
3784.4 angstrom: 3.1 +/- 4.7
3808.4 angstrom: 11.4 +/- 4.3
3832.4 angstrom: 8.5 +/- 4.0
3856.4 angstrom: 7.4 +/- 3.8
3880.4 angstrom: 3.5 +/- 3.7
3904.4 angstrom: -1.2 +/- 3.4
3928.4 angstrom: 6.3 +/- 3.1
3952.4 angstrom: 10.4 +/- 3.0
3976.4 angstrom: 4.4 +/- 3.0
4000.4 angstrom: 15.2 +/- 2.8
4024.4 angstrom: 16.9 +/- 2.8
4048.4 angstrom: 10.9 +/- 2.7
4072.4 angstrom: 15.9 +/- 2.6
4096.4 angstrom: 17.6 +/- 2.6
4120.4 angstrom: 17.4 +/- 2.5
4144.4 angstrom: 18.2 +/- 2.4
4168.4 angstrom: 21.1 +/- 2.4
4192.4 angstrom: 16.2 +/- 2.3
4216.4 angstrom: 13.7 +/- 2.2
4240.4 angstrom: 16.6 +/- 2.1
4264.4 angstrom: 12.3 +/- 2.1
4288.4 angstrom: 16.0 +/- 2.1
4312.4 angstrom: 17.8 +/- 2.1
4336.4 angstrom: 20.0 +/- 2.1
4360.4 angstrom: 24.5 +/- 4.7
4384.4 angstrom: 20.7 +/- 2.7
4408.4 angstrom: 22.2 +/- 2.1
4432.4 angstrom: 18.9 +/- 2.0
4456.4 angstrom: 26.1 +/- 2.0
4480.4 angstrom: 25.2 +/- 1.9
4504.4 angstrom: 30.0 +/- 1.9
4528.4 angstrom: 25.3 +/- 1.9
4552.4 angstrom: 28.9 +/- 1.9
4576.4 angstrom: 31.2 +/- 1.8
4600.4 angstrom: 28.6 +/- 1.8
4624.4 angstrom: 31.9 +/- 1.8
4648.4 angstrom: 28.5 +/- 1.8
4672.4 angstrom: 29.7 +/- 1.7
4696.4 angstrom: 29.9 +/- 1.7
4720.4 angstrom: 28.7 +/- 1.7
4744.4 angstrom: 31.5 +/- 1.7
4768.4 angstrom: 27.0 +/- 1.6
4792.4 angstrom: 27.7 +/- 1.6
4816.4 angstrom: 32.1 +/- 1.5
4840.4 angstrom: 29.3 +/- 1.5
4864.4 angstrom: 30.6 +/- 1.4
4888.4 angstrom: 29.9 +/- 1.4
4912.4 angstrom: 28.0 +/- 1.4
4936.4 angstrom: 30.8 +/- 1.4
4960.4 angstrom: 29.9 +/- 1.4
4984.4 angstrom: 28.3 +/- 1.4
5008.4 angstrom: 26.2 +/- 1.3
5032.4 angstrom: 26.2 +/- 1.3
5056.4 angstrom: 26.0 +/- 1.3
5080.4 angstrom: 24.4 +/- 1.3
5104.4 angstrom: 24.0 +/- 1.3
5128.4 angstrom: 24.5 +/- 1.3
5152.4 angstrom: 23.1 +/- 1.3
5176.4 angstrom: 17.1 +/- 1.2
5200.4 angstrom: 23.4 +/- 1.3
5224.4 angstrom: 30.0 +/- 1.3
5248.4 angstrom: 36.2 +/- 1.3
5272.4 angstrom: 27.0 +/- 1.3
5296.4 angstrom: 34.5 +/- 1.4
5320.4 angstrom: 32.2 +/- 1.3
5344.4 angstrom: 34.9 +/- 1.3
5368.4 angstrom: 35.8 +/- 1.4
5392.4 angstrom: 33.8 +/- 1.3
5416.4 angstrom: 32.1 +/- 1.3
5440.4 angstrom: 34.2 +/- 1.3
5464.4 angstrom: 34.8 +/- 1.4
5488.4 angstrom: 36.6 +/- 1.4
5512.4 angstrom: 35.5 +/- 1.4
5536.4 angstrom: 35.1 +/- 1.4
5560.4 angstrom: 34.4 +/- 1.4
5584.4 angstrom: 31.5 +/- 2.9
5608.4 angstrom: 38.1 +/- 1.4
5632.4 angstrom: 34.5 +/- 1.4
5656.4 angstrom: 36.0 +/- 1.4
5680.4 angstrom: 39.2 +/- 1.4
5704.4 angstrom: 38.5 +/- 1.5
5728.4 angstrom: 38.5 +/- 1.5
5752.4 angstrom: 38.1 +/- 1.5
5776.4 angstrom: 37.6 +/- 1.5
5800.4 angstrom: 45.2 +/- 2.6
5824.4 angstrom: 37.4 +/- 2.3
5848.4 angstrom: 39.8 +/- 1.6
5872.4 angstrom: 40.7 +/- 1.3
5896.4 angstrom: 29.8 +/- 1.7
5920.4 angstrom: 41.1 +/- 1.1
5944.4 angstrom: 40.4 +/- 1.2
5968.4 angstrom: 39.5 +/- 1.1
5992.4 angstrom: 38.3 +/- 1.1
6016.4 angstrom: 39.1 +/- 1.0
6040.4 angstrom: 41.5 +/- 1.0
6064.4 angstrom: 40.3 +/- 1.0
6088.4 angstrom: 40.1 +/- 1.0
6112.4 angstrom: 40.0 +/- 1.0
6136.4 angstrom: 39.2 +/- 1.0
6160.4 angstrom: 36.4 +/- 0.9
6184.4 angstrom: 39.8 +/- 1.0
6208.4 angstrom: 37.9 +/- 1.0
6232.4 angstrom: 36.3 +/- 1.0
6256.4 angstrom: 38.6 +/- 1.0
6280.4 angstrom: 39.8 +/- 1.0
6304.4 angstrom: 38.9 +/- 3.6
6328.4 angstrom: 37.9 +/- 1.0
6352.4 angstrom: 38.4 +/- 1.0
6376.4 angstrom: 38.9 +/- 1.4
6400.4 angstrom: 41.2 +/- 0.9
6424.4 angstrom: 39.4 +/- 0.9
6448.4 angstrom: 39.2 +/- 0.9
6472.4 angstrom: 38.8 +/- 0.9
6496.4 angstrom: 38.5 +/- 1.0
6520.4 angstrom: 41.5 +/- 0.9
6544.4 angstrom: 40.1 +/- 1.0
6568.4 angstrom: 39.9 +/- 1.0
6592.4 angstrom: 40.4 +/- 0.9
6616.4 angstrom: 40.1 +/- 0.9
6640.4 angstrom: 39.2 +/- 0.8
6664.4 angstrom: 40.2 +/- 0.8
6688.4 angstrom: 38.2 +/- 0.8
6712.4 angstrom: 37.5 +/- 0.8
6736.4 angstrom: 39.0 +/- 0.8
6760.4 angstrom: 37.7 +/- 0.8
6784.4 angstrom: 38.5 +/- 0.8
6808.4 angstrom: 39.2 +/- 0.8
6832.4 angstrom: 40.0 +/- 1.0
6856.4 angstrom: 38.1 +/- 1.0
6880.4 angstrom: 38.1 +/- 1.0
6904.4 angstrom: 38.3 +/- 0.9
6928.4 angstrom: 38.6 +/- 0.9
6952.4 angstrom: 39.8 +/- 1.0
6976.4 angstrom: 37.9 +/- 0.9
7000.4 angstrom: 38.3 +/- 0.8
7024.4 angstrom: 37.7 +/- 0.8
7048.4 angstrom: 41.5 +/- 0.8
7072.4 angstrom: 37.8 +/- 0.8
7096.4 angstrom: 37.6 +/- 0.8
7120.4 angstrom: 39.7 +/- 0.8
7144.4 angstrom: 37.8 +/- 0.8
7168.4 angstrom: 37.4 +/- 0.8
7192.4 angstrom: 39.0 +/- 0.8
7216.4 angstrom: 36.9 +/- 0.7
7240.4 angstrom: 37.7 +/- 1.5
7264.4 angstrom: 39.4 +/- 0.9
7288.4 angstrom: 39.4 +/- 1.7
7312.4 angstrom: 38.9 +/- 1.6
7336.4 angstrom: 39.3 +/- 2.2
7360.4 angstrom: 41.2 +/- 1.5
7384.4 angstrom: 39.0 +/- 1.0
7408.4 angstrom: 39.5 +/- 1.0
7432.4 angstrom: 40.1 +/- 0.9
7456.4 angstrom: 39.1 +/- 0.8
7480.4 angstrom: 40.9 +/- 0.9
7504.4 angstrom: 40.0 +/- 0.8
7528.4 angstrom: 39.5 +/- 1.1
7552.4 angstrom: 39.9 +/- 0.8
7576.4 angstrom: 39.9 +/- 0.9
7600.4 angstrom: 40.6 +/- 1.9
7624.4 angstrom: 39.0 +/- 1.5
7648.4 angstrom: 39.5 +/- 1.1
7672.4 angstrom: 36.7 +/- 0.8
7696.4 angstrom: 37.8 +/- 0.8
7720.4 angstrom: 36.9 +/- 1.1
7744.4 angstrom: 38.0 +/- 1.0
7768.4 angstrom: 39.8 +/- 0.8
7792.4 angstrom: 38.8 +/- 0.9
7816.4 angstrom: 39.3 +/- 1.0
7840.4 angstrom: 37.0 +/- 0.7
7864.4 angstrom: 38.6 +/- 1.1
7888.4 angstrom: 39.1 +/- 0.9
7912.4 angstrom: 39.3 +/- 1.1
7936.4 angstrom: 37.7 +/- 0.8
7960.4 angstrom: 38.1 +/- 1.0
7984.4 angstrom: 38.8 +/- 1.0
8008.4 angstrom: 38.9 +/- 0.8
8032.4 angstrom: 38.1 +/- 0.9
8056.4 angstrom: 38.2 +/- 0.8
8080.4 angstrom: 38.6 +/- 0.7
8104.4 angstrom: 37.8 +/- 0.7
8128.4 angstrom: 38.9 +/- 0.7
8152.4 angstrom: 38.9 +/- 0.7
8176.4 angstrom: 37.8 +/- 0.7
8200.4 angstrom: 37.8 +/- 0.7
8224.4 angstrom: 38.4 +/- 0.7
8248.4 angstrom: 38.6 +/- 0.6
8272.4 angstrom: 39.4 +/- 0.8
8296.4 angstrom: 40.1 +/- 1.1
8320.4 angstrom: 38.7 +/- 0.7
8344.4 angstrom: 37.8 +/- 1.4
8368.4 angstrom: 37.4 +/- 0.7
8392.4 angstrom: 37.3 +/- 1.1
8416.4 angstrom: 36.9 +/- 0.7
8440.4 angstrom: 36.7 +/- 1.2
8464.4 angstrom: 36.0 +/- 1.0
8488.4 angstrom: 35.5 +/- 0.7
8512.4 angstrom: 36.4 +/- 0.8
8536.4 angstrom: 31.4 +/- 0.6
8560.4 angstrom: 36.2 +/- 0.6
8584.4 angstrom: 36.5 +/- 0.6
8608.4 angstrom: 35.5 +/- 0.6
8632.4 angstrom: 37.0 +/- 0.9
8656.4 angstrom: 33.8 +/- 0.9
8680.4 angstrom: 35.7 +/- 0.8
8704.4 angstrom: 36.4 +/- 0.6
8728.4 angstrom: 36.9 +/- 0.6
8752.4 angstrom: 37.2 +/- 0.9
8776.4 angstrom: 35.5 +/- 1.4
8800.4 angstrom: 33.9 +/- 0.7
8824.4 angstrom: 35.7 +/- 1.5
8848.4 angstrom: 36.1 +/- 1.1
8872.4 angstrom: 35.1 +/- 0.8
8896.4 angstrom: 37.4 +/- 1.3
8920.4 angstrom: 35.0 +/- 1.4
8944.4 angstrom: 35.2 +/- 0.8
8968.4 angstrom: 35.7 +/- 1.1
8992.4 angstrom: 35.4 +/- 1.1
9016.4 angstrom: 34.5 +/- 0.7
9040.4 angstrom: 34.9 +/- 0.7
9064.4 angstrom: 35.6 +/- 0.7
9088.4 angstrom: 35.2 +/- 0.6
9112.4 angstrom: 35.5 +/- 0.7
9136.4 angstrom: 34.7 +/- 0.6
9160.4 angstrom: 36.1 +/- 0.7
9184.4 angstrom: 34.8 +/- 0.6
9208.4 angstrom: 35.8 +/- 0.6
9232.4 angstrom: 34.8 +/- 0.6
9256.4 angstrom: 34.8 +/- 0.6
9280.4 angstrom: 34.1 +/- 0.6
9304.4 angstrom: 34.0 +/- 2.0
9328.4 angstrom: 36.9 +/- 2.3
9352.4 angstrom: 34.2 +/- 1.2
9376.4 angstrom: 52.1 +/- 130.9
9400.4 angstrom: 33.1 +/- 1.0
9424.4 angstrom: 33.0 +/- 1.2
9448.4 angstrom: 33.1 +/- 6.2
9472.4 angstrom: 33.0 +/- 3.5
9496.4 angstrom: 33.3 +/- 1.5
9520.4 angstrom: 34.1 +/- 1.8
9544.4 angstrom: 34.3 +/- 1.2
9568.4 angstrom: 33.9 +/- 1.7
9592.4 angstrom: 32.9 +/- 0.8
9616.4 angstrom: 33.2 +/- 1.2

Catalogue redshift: 0.00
